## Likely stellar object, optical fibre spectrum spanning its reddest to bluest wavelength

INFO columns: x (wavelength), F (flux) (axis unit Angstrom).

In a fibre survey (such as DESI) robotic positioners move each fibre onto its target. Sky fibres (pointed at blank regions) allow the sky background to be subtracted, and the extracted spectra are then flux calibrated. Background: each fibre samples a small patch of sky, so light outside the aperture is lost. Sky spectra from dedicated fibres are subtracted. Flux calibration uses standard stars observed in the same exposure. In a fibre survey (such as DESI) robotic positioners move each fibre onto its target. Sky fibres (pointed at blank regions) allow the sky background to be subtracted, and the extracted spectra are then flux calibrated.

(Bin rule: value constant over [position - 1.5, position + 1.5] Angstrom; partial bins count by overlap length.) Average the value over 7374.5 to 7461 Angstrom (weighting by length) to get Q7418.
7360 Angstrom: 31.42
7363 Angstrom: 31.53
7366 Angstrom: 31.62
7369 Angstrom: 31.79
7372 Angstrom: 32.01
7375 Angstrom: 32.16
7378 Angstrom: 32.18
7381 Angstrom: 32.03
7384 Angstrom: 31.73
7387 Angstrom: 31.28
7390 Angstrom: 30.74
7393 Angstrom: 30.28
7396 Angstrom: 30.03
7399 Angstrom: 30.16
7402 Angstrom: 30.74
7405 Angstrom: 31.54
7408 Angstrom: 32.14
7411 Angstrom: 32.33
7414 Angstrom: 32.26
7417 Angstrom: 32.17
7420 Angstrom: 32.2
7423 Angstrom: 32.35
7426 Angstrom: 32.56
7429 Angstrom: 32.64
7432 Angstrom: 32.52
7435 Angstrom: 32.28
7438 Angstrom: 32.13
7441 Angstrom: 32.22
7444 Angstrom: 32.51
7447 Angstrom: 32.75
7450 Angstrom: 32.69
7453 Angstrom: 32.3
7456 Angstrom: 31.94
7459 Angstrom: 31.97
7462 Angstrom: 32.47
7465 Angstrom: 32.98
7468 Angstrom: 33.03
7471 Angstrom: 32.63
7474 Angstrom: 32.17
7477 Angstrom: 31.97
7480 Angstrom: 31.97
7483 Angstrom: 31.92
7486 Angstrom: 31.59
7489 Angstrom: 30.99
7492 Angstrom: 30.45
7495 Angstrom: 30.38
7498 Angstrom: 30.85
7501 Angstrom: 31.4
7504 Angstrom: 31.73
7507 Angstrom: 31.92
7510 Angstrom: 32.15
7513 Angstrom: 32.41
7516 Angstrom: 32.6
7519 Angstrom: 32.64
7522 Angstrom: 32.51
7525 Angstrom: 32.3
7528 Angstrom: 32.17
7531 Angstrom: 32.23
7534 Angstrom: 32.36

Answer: 31.9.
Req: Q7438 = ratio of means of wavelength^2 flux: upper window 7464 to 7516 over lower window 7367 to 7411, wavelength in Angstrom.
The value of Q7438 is 1.04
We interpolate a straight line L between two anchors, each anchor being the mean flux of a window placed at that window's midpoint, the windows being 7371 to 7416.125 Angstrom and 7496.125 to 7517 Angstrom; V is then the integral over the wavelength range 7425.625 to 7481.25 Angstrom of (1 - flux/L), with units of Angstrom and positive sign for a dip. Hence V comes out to -1.3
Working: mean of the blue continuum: 31.4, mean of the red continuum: 31.8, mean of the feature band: 32.4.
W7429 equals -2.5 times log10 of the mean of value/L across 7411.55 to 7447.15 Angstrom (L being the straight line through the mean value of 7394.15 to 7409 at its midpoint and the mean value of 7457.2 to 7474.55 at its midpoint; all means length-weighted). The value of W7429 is -0.026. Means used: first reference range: 30.9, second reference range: 32.6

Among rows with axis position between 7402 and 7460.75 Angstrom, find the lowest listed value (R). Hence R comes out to 30.74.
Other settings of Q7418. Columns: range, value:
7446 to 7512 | 31.9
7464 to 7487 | 32.3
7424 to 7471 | 32.5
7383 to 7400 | 30.7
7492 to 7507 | 31.1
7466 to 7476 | 32.6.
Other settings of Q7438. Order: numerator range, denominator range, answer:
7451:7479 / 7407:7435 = 1.01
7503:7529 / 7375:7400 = 1.07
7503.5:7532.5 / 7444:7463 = 1.01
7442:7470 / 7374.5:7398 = 1.06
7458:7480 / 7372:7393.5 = 1.05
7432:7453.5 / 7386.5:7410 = 1.06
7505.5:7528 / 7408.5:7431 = 1.03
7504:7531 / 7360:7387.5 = 1.06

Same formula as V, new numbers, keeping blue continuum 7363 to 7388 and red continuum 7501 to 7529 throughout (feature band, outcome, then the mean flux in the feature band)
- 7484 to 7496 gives 0.5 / 30.9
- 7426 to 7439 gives -0.2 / 32.4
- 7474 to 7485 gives 0.1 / 32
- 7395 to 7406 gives 0.5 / 30.6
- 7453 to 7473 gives -0.2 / 32.5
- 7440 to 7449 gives -0.1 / 32.5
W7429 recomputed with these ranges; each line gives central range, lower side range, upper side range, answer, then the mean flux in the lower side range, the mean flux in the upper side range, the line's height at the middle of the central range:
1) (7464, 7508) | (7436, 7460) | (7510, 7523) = 0.02 mag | 32.3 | 32.5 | 32.4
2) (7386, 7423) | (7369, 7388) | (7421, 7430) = 0.03 mag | 31.9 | 32.5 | 32.2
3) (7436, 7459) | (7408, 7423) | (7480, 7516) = -0.01 mag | 32.2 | 31.5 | 32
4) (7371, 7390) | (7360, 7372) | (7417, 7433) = 0.00 mag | 31.7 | 32.4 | 31.9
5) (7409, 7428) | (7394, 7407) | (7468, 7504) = -0.05 mag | 30.7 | 31.6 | 30.9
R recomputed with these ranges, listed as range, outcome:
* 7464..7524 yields 30.38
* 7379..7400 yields 30.03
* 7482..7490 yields 30.99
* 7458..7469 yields 31.97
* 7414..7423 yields 32.17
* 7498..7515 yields 30.85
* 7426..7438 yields 32.13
